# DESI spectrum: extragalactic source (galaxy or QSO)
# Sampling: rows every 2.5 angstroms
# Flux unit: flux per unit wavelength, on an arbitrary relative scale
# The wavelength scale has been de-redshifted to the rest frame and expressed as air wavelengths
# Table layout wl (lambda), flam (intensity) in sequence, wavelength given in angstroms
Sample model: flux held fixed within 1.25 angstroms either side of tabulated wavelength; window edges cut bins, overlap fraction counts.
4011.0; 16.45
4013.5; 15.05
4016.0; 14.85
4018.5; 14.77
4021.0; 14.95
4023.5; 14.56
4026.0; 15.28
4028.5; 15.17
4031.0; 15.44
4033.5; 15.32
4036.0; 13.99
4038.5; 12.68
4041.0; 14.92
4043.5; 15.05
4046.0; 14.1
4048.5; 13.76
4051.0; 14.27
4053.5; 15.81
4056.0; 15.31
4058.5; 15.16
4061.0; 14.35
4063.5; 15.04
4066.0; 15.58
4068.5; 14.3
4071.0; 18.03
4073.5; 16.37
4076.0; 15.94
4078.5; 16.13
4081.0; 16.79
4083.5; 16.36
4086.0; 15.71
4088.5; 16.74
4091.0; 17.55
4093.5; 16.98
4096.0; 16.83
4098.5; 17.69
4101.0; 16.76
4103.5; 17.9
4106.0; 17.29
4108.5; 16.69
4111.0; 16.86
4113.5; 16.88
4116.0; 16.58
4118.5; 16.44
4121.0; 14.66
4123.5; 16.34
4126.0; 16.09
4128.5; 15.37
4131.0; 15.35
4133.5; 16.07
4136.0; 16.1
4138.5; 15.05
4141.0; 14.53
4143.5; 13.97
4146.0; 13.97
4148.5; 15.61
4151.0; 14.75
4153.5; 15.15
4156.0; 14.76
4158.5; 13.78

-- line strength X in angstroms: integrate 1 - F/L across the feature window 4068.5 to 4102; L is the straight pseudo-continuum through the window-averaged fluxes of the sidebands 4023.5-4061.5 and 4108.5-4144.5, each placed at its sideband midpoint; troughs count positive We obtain -3.1 angstroms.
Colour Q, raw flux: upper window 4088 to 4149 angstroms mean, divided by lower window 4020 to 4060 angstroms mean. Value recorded 1.1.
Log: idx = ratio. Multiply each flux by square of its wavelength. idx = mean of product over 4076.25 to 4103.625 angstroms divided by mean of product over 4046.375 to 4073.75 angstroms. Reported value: 1.12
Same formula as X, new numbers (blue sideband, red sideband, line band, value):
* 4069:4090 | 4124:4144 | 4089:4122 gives -1.9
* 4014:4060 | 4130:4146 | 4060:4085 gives -1.7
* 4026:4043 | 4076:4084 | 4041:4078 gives 0.9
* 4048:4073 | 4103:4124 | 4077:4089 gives -0.4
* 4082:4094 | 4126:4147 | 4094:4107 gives -0.8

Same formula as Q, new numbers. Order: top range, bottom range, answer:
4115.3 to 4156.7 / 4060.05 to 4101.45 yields 0.94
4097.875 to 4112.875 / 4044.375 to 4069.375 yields 1.16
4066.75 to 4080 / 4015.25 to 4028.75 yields 1.08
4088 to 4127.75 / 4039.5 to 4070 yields 1.13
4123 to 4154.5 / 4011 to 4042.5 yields 1.03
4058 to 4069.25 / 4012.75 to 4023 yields 1.00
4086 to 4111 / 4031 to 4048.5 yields 1.19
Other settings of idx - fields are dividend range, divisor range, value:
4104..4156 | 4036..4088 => 1.06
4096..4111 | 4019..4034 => 1.18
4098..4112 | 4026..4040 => 1.22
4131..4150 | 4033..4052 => 1.11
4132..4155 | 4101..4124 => 0.92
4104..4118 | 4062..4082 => 1.08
